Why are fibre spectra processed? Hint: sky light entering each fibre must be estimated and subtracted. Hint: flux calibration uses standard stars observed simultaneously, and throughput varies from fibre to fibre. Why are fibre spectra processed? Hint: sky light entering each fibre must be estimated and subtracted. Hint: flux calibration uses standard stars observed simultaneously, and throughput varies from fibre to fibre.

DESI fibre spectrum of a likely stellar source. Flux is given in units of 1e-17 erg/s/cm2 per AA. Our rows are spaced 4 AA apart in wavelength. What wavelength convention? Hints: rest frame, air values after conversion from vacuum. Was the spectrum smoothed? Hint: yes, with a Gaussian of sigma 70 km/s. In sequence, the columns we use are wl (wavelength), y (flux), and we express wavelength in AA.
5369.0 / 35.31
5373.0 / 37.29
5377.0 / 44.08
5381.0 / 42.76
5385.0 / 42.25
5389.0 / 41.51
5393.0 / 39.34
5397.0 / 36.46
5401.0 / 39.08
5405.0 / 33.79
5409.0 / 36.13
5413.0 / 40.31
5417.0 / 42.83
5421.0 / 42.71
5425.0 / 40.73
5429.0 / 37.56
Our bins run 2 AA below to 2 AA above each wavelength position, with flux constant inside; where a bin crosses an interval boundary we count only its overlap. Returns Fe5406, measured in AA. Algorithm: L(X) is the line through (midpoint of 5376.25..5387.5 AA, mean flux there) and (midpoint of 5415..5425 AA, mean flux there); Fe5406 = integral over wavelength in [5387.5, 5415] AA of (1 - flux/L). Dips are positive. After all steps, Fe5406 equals 3.0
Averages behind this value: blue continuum 42.8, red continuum 42.4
